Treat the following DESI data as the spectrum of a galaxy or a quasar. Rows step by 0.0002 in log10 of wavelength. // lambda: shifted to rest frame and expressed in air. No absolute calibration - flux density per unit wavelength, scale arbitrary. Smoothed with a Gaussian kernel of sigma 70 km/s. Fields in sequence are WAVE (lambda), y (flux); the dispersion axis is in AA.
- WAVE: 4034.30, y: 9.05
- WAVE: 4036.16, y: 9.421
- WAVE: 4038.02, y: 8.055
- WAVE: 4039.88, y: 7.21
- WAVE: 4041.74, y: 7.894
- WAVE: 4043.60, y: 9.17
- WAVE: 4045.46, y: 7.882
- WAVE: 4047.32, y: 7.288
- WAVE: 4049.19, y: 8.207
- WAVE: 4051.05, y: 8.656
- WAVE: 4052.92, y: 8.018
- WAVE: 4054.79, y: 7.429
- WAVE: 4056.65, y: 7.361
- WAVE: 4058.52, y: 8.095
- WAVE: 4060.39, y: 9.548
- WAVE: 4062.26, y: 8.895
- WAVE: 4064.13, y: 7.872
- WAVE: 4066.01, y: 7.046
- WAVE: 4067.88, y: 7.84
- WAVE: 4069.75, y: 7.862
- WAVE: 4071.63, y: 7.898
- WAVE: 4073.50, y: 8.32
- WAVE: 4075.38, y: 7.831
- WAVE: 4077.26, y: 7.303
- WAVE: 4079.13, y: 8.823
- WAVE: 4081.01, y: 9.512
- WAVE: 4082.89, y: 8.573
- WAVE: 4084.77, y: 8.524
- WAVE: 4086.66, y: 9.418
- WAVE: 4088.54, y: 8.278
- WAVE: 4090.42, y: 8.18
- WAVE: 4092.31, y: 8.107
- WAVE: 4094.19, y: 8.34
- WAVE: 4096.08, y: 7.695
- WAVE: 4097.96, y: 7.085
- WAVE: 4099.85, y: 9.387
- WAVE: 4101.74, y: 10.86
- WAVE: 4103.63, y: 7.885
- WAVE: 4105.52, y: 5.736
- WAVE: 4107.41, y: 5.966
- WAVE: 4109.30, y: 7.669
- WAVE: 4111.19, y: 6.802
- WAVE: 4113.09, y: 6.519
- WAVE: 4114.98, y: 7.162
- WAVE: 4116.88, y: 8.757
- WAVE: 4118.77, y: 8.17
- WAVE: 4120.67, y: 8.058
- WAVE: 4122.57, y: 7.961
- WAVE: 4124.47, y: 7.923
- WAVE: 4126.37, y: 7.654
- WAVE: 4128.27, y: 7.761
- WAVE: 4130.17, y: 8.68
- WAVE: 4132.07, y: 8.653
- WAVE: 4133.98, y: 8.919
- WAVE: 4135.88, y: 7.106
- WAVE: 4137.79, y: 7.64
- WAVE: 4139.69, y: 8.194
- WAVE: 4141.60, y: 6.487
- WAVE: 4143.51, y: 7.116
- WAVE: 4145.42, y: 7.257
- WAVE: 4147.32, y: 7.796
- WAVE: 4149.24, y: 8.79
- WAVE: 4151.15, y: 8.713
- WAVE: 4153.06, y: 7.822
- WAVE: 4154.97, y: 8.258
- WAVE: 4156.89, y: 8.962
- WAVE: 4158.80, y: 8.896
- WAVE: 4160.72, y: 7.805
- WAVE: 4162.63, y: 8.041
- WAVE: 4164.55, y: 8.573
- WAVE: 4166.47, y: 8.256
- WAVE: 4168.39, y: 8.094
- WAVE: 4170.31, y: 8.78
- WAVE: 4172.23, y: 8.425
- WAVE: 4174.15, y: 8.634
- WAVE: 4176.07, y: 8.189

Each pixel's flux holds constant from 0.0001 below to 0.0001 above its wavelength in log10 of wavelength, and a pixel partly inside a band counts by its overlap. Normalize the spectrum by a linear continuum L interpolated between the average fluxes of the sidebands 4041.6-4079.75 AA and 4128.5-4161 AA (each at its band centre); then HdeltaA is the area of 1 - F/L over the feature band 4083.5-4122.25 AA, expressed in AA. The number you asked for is 0.6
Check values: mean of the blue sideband 8.06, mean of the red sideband 8.06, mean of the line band 7.93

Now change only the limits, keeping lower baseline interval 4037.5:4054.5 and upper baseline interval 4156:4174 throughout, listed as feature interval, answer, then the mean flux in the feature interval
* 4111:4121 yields 0.8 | 7.61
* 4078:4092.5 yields -0.9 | 8.69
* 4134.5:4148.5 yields 1.5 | 7.44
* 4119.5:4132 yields 0.4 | 8.05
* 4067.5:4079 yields 0.3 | 7.92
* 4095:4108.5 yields 0.7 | 7.81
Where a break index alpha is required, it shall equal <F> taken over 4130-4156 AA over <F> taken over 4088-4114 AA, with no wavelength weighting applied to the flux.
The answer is 1.03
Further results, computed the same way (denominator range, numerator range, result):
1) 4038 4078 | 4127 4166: 1.01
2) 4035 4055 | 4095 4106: 1.01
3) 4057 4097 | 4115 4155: 0.96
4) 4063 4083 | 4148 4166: 1.04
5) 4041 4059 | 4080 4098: 1.05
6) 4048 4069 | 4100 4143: 0.96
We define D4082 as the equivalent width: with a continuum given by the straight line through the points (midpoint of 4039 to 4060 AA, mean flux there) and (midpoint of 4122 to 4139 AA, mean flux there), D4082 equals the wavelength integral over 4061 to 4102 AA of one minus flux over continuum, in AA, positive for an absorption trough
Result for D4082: -1.62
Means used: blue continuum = 7.97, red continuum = 8.04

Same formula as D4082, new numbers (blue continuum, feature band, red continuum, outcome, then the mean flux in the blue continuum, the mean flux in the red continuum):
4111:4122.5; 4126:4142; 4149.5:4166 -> 0.0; 7.66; 8.4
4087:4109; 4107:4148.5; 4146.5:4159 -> 2.8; 7.99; 8.44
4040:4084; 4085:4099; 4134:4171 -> -0.1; 8.13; 8.05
